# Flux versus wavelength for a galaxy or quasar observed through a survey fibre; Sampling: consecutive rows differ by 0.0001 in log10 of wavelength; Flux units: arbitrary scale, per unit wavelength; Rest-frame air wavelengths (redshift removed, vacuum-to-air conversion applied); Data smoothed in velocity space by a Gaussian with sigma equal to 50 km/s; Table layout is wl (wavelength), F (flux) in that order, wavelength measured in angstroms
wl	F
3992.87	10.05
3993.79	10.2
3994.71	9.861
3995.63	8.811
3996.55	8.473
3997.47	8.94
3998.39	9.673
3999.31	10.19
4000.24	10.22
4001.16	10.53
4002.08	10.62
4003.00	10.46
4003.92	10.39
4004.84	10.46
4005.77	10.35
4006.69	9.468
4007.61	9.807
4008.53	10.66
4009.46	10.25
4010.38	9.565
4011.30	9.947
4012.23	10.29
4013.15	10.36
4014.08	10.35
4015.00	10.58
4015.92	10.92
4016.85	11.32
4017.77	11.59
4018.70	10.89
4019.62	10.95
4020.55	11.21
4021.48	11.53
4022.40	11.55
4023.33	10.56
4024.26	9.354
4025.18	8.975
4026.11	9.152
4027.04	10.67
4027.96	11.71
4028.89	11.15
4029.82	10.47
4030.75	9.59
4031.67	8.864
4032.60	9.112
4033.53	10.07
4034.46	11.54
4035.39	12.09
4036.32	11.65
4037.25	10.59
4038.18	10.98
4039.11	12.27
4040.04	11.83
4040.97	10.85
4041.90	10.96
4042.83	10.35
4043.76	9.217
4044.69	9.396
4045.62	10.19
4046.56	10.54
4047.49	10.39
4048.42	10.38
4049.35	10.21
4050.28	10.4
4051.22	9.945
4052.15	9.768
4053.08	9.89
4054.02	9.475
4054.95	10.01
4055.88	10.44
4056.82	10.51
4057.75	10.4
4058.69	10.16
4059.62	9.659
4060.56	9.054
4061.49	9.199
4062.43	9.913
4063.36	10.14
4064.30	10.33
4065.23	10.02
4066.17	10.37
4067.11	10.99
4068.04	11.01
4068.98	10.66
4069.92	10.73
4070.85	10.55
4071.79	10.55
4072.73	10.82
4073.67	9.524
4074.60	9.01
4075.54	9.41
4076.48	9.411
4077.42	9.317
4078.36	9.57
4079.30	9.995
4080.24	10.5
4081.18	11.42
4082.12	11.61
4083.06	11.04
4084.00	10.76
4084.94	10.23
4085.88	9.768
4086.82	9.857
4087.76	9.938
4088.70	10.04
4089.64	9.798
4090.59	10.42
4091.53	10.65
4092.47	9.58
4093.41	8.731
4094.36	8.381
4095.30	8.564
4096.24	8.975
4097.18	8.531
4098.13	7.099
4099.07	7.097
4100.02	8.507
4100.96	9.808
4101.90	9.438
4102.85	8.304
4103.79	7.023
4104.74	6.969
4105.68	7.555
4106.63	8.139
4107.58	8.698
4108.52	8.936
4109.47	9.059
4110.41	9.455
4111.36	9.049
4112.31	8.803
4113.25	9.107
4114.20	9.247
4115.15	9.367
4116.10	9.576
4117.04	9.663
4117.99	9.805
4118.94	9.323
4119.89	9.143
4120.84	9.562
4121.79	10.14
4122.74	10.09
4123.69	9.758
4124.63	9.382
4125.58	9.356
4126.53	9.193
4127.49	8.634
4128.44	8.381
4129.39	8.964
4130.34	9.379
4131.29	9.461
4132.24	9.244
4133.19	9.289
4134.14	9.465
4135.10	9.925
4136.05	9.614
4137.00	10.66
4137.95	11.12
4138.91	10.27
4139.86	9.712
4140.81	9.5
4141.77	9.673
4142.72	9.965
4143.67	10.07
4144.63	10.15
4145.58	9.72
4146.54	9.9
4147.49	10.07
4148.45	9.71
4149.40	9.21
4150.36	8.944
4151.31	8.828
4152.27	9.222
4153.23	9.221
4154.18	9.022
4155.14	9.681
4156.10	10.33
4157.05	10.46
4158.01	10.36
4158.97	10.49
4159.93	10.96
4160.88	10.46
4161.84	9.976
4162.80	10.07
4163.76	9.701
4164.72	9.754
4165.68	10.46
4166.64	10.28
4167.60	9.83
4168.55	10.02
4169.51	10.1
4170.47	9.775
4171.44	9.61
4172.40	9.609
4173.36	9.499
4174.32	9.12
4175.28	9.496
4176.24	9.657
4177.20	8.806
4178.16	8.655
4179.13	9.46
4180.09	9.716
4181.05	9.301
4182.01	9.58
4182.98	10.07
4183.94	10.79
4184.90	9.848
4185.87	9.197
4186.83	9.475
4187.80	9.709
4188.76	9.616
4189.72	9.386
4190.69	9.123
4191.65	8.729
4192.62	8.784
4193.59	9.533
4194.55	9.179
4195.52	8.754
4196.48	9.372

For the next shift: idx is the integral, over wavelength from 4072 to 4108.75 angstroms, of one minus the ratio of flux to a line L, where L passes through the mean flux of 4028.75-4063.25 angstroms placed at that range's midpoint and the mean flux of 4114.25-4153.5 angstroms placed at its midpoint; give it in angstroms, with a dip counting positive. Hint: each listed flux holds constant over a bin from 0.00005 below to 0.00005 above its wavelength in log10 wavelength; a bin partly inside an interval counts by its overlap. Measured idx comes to 2.27 angstroms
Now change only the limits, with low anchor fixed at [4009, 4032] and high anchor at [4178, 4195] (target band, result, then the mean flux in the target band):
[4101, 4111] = 1.5 angstroms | 8.43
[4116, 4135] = 0.9 angstroms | 9.4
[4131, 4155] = 0.1 angstroms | 9.68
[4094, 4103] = 1.4 angstroms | 8.48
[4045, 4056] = 0.2 angstroms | 10.1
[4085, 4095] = 0.3 angstroms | 9.72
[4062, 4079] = 0.1 angstroms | 10.1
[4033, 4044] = -0.7 angstroms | 11.1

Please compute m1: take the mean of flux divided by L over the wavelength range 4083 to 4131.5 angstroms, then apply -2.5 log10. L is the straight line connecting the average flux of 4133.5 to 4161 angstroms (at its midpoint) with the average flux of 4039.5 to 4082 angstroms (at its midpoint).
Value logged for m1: 0.098 mag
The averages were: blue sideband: 10.2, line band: 9.15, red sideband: 9.88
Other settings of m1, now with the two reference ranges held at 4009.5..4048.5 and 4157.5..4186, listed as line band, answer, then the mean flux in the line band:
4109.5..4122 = 0.08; 9.38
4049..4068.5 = 0.03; 10.1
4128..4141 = 0.04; 9.65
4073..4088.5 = 0.02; 10.1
